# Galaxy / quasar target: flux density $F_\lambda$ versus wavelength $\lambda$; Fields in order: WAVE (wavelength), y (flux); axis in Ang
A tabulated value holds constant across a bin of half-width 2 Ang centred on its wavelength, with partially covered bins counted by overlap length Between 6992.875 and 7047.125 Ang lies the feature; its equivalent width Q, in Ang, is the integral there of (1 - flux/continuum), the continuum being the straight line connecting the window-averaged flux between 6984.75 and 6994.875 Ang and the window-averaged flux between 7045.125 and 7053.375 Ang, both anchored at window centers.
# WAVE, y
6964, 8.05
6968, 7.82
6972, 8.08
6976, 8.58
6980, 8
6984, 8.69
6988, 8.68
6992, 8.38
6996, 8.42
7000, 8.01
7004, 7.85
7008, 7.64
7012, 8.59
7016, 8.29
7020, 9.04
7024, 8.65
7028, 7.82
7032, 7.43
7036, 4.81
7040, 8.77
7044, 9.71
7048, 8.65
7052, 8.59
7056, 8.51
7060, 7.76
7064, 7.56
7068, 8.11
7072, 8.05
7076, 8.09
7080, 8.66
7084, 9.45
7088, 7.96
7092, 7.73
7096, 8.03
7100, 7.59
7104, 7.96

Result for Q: 3.4 Ang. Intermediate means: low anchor 8.54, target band 8.1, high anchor 8.74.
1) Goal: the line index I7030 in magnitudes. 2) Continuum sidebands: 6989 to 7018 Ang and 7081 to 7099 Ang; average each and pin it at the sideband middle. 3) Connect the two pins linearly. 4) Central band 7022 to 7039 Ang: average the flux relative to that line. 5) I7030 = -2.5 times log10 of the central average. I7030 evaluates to 0.13 mag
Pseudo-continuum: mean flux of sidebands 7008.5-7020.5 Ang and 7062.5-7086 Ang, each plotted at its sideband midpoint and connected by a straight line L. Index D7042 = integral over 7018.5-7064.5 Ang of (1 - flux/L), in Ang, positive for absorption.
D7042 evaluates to 1.6 Ang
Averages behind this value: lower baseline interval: 8.46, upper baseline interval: 8.34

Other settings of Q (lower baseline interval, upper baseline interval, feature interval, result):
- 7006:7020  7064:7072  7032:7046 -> 0.7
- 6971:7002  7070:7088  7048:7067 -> 0.7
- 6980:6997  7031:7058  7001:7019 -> 0.4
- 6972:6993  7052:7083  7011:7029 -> -0.4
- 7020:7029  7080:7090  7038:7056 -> -0.7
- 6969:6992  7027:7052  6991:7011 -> 0.4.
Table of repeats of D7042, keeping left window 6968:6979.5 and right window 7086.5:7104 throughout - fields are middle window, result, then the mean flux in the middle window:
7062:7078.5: -0.1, 7.97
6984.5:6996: -0.5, 8.53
